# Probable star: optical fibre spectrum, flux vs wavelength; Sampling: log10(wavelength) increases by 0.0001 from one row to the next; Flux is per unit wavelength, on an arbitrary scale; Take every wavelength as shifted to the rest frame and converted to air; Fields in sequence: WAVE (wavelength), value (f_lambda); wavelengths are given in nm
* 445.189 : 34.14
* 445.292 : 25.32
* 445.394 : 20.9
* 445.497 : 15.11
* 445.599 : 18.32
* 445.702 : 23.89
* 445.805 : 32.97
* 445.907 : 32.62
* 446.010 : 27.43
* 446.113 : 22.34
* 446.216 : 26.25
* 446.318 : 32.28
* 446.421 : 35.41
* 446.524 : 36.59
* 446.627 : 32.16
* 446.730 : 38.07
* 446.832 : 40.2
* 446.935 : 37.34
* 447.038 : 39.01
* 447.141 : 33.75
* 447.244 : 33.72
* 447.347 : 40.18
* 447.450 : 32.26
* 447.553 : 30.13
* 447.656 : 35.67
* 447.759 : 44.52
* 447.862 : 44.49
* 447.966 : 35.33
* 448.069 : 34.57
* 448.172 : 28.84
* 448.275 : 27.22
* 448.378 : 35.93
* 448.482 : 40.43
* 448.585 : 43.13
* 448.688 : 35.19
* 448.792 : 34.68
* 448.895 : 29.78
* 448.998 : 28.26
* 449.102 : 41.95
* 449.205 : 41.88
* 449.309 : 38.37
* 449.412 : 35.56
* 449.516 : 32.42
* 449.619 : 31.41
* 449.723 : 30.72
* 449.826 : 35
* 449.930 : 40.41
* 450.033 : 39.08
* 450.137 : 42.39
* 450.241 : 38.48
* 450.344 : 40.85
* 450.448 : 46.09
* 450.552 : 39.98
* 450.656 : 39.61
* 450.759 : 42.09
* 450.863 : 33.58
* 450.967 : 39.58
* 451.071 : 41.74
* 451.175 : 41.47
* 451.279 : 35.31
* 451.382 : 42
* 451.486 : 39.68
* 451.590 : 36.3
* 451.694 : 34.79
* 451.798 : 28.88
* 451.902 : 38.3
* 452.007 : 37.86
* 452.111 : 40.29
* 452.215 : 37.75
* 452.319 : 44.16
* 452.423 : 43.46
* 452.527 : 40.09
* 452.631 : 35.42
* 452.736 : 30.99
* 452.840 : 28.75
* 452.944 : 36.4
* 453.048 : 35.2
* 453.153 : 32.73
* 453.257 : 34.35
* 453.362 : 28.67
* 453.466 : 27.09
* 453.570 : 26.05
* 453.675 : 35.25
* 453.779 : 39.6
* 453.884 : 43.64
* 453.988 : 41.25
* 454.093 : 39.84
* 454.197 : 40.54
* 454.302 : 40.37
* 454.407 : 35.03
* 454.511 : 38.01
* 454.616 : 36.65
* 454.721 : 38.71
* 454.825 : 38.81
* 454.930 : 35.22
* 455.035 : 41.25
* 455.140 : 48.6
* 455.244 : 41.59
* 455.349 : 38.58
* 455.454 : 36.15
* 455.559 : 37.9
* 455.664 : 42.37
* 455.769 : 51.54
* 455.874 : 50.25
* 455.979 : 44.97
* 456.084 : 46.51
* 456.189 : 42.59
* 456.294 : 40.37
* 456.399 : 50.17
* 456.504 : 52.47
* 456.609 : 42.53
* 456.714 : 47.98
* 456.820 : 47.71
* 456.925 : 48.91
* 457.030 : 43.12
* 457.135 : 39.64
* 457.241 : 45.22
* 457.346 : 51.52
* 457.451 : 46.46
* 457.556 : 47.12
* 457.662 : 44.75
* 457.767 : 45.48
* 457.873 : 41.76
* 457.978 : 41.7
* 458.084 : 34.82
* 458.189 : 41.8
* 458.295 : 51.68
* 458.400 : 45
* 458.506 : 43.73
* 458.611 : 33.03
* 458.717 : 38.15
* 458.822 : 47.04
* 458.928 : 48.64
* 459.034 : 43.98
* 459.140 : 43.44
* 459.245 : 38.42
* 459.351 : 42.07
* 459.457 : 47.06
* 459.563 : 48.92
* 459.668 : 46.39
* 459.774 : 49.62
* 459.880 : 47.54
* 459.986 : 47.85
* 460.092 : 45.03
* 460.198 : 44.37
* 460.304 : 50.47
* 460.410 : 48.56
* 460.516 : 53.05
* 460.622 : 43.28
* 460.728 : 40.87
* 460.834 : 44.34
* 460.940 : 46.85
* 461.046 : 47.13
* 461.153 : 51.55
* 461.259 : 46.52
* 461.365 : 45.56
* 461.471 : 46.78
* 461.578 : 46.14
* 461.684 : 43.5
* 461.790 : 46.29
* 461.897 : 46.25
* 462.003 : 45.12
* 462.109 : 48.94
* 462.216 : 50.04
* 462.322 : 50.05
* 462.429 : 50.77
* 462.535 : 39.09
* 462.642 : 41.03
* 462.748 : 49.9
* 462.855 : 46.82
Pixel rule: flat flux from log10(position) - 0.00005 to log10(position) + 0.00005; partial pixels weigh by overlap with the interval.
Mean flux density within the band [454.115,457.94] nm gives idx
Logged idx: 43.3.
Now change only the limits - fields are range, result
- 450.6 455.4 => 37.5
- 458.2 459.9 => 44.5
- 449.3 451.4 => 38.3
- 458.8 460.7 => 46.3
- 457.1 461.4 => 45.2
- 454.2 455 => 37.8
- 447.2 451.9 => 37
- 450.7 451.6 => 39.3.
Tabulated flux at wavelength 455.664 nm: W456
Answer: 42.37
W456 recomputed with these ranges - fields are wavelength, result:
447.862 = 44.49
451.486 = 39.68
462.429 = 50.77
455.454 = 36.15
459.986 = 47.85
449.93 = 40.41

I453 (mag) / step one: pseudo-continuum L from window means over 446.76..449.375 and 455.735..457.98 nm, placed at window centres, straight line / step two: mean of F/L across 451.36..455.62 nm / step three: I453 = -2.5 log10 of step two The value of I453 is 0.14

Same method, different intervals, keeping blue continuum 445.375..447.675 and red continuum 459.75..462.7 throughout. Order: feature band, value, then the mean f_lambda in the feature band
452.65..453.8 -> 0.188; 32.2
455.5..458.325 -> -0.076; 45.2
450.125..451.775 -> -0.102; 39.4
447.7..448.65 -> -0.129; 37.1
